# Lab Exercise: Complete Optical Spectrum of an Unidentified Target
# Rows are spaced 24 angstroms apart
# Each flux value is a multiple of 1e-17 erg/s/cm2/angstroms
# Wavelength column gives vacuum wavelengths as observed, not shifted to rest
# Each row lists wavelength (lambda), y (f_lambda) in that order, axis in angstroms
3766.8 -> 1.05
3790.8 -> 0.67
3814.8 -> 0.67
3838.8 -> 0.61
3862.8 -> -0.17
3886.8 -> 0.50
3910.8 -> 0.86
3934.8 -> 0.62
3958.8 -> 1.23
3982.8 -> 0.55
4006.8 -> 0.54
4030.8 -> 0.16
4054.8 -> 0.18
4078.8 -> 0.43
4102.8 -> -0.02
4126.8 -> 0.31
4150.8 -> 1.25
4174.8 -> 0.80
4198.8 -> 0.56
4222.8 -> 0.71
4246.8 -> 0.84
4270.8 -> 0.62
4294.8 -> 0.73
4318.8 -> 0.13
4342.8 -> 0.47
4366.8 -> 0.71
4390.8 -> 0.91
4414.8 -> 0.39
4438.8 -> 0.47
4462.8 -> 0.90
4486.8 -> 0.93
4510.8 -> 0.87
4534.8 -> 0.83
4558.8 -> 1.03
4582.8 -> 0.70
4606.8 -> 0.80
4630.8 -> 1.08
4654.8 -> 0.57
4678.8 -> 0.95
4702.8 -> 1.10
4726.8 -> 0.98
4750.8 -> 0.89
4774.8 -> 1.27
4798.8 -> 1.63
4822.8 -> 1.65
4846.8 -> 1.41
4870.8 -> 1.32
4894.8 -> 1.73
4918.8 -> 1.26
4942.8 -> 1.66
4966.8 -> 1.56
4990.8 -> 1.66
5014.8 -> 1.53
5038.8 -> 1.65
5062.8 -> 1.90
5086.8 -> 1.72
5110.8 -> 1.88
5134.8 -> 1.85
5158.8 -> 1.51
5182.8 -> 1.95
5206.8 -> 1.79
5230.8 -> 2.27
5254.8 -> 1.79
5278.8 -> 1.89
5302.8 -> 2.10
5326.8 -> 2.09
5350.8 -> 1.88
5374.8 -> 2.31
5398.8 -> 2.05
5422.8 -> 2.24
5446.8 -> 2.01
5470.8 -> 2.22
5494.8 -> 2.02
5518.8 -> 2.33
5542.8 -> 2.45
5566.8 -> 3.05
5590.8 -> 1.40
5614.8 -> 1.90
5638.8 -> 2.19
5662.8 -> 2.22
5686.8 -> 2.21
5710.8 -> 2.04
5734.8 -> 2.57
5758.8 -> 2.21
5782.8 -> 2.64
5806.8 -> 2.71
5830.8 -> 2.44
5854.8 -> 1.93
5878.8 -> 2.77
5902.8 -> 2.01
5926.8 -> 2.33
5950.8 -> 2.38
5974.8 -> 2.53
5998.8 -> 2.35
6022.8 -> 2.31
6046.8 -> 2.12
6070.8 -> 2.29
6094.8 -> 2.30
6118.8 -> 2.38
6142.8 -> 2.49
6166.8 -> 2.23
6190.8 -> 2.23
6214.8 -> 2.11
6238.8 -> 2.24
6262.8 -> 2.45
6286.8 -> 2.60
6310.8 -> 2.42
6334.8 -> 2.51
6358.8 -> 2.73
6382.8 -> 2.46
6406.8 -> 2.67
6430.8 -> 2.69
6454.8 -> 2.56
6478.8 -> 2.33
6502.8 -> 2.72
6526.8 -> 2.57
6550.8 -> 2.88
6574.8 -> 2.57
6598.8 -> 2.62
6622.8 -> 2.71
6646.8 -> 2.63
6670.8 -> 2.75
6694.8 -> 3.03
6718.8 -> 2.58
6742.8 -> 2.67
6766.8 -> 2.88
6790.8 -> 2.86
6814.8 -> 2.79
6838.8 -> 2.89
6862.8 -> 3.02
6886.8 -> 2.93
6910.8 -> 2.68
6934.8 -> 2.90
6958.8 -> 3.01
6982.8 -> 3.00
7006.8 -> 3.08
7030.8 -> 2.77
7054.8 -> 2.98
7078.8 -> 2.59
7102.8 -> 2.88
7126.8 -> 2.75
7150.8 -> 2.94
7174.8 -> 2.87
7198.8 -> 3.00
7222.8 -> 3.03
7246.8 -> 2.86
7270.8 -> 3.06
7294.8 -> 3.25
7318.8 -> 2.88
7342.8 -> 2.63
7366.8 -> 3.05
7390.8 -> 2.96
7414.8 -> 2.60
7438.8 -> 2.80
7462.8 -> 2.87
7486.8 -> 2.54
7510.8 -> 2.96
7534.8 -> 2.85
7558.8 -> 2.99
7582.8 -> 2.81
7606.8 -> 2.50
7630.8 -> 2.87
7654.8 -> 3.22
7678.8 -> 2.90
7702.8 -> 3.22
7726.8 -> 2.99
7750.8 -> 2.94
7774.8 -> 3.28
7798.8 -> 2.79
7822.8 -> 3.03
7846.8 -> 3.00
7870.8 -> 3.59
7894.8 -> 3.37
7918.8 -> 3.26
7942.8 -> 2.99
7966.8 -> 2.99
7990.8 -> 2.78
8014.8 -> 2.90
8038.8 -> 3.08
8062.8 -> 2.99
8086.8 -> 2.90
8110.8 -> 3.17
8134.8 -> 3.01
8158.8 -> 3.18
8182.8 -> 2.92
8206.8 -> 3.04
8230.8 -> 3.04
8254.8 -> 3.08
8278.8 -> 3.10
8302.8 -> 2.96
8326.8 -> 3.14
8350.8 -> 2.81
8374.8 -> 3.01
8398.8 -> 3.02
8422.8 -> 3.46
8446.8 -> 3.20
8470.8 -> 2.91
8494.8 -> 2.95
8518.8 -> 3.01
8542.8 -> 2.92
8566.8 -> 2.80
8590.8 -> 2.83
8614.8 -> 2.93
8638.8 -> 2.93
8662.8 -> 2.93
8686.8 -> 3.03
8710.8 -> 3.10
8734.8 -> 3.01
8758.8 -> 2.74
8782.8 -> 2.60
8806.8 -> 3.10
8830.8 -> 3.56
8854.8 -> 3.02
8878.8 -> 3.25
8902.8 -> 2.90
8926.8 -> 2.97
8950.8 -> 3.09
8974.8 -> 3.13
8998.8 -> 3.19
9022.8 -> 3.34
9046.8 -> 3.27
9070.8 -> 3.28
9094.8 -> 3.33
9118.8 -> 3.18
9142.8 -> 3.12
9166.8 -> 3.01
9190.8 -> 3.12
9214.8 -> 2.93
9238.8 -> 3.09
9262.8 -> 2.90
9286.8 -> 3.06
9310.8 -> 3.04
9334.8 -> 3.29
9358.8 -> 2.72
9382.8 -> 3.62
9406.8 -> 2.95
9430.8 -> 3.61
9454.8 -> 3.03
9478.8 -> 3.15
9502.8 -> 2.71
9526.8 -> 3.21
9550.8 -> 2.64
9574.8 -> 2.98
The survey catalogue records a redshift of 0.200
